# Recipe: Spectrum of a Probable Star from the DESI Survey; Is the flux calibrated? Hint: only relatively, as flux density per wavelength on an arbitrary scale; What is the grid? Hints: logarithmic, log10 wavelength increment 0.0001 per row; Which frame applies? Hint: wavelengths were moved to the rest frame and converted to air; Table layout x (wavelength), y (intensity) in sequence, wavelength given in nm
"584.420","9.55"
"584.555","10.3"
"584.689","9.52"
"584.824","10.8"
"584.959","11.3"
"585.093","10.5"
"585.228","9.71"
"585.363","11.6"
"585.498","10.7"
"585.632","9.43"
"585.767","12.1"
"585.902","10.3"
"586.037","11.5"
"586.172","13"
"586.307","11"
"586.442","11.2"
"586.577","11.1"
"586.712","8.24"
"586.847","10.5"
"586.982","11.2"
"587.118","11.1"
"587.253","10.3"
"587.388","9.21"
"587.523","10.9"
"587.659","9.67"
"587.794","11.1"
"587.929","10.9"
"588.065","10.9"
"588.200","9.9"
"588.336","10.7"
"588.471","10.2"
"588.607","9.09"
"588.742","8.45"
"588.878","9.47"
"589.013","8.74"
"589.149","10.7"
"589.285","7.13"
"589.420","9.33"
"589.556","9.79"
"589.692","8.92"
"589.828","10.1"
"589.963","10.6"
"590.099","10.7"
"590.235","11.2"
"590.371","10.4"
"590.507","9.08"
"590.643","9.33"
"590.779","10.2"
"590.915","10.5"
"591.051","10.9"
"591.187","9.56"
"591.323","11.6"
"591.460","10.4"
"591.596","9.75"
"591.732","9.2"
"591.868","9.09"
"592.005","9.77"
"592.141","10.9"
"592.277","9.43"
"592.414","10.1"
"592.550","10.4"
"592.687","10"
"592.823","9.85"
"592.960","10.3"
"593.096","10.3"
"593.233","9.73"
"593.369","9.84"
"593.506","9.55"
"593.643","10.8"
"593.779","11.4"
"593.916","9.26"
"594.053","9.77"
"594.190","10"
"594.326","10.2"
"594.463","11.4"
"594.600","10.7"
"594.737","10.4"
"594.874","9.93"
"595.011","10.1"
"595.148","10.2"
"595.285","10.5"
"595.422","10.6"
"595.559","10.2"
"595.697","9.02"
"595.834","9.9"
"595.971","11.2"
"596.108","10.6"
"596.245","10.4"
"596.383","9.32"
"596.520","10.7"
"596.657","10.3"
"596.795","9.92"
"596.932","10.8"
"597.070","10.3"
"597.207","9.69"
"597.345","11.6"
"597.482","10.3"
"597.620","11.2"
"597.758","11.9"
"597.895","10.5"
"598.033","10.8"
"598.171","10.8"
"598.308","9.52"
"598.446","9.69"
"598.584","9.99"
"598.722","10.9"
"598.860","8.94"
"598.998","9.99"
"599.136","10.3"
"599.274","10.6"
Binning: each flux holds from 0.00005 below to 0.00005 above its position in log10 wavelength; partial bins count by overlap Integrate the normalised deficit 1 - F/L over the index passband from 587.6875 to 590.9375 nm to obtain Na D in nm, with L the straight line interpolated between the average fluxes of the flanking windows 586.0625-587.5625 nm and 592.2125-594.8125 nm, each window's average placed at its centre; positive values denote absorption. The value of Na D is 0.20 nm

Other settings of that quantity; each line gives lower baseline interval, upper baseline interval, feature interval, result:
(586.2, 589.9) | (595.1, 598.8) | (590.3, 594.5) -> 0.050 nm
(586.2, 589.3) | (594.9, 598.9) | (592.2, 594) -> 0.034 nm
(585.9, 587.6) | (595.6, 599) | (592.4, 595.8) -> 0.090 nm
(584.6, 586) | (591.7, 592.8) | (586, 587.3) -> -0.054 nm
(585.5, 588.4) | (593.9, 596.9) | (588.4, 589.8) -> 0.179 nm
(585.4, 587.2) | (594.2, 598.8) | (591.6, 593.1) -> 0.096 nm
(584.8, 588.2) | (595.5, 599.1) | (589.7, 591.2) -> 0.052 nm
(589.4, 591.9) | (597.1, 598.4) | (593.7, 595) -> 0.006 nm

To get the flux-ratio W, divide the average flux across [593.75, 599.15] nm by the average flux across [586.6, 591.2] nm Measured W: 1.0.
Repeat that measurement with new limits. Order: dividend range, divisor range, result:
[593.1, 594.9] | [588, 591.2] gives 1.04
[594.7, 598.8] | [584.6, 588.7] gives 0.98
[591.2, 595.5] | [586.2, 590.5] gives 1.01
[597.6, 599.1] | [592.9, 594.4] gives 1.02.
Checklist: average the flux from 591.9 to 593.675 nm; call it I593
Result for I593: 10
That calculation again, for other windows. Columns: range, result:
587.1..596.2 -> 10.1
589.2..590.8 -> 9.73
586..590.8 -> 10.2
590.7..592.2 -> 10.2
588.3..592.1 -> 9.82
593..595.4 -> 10.3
